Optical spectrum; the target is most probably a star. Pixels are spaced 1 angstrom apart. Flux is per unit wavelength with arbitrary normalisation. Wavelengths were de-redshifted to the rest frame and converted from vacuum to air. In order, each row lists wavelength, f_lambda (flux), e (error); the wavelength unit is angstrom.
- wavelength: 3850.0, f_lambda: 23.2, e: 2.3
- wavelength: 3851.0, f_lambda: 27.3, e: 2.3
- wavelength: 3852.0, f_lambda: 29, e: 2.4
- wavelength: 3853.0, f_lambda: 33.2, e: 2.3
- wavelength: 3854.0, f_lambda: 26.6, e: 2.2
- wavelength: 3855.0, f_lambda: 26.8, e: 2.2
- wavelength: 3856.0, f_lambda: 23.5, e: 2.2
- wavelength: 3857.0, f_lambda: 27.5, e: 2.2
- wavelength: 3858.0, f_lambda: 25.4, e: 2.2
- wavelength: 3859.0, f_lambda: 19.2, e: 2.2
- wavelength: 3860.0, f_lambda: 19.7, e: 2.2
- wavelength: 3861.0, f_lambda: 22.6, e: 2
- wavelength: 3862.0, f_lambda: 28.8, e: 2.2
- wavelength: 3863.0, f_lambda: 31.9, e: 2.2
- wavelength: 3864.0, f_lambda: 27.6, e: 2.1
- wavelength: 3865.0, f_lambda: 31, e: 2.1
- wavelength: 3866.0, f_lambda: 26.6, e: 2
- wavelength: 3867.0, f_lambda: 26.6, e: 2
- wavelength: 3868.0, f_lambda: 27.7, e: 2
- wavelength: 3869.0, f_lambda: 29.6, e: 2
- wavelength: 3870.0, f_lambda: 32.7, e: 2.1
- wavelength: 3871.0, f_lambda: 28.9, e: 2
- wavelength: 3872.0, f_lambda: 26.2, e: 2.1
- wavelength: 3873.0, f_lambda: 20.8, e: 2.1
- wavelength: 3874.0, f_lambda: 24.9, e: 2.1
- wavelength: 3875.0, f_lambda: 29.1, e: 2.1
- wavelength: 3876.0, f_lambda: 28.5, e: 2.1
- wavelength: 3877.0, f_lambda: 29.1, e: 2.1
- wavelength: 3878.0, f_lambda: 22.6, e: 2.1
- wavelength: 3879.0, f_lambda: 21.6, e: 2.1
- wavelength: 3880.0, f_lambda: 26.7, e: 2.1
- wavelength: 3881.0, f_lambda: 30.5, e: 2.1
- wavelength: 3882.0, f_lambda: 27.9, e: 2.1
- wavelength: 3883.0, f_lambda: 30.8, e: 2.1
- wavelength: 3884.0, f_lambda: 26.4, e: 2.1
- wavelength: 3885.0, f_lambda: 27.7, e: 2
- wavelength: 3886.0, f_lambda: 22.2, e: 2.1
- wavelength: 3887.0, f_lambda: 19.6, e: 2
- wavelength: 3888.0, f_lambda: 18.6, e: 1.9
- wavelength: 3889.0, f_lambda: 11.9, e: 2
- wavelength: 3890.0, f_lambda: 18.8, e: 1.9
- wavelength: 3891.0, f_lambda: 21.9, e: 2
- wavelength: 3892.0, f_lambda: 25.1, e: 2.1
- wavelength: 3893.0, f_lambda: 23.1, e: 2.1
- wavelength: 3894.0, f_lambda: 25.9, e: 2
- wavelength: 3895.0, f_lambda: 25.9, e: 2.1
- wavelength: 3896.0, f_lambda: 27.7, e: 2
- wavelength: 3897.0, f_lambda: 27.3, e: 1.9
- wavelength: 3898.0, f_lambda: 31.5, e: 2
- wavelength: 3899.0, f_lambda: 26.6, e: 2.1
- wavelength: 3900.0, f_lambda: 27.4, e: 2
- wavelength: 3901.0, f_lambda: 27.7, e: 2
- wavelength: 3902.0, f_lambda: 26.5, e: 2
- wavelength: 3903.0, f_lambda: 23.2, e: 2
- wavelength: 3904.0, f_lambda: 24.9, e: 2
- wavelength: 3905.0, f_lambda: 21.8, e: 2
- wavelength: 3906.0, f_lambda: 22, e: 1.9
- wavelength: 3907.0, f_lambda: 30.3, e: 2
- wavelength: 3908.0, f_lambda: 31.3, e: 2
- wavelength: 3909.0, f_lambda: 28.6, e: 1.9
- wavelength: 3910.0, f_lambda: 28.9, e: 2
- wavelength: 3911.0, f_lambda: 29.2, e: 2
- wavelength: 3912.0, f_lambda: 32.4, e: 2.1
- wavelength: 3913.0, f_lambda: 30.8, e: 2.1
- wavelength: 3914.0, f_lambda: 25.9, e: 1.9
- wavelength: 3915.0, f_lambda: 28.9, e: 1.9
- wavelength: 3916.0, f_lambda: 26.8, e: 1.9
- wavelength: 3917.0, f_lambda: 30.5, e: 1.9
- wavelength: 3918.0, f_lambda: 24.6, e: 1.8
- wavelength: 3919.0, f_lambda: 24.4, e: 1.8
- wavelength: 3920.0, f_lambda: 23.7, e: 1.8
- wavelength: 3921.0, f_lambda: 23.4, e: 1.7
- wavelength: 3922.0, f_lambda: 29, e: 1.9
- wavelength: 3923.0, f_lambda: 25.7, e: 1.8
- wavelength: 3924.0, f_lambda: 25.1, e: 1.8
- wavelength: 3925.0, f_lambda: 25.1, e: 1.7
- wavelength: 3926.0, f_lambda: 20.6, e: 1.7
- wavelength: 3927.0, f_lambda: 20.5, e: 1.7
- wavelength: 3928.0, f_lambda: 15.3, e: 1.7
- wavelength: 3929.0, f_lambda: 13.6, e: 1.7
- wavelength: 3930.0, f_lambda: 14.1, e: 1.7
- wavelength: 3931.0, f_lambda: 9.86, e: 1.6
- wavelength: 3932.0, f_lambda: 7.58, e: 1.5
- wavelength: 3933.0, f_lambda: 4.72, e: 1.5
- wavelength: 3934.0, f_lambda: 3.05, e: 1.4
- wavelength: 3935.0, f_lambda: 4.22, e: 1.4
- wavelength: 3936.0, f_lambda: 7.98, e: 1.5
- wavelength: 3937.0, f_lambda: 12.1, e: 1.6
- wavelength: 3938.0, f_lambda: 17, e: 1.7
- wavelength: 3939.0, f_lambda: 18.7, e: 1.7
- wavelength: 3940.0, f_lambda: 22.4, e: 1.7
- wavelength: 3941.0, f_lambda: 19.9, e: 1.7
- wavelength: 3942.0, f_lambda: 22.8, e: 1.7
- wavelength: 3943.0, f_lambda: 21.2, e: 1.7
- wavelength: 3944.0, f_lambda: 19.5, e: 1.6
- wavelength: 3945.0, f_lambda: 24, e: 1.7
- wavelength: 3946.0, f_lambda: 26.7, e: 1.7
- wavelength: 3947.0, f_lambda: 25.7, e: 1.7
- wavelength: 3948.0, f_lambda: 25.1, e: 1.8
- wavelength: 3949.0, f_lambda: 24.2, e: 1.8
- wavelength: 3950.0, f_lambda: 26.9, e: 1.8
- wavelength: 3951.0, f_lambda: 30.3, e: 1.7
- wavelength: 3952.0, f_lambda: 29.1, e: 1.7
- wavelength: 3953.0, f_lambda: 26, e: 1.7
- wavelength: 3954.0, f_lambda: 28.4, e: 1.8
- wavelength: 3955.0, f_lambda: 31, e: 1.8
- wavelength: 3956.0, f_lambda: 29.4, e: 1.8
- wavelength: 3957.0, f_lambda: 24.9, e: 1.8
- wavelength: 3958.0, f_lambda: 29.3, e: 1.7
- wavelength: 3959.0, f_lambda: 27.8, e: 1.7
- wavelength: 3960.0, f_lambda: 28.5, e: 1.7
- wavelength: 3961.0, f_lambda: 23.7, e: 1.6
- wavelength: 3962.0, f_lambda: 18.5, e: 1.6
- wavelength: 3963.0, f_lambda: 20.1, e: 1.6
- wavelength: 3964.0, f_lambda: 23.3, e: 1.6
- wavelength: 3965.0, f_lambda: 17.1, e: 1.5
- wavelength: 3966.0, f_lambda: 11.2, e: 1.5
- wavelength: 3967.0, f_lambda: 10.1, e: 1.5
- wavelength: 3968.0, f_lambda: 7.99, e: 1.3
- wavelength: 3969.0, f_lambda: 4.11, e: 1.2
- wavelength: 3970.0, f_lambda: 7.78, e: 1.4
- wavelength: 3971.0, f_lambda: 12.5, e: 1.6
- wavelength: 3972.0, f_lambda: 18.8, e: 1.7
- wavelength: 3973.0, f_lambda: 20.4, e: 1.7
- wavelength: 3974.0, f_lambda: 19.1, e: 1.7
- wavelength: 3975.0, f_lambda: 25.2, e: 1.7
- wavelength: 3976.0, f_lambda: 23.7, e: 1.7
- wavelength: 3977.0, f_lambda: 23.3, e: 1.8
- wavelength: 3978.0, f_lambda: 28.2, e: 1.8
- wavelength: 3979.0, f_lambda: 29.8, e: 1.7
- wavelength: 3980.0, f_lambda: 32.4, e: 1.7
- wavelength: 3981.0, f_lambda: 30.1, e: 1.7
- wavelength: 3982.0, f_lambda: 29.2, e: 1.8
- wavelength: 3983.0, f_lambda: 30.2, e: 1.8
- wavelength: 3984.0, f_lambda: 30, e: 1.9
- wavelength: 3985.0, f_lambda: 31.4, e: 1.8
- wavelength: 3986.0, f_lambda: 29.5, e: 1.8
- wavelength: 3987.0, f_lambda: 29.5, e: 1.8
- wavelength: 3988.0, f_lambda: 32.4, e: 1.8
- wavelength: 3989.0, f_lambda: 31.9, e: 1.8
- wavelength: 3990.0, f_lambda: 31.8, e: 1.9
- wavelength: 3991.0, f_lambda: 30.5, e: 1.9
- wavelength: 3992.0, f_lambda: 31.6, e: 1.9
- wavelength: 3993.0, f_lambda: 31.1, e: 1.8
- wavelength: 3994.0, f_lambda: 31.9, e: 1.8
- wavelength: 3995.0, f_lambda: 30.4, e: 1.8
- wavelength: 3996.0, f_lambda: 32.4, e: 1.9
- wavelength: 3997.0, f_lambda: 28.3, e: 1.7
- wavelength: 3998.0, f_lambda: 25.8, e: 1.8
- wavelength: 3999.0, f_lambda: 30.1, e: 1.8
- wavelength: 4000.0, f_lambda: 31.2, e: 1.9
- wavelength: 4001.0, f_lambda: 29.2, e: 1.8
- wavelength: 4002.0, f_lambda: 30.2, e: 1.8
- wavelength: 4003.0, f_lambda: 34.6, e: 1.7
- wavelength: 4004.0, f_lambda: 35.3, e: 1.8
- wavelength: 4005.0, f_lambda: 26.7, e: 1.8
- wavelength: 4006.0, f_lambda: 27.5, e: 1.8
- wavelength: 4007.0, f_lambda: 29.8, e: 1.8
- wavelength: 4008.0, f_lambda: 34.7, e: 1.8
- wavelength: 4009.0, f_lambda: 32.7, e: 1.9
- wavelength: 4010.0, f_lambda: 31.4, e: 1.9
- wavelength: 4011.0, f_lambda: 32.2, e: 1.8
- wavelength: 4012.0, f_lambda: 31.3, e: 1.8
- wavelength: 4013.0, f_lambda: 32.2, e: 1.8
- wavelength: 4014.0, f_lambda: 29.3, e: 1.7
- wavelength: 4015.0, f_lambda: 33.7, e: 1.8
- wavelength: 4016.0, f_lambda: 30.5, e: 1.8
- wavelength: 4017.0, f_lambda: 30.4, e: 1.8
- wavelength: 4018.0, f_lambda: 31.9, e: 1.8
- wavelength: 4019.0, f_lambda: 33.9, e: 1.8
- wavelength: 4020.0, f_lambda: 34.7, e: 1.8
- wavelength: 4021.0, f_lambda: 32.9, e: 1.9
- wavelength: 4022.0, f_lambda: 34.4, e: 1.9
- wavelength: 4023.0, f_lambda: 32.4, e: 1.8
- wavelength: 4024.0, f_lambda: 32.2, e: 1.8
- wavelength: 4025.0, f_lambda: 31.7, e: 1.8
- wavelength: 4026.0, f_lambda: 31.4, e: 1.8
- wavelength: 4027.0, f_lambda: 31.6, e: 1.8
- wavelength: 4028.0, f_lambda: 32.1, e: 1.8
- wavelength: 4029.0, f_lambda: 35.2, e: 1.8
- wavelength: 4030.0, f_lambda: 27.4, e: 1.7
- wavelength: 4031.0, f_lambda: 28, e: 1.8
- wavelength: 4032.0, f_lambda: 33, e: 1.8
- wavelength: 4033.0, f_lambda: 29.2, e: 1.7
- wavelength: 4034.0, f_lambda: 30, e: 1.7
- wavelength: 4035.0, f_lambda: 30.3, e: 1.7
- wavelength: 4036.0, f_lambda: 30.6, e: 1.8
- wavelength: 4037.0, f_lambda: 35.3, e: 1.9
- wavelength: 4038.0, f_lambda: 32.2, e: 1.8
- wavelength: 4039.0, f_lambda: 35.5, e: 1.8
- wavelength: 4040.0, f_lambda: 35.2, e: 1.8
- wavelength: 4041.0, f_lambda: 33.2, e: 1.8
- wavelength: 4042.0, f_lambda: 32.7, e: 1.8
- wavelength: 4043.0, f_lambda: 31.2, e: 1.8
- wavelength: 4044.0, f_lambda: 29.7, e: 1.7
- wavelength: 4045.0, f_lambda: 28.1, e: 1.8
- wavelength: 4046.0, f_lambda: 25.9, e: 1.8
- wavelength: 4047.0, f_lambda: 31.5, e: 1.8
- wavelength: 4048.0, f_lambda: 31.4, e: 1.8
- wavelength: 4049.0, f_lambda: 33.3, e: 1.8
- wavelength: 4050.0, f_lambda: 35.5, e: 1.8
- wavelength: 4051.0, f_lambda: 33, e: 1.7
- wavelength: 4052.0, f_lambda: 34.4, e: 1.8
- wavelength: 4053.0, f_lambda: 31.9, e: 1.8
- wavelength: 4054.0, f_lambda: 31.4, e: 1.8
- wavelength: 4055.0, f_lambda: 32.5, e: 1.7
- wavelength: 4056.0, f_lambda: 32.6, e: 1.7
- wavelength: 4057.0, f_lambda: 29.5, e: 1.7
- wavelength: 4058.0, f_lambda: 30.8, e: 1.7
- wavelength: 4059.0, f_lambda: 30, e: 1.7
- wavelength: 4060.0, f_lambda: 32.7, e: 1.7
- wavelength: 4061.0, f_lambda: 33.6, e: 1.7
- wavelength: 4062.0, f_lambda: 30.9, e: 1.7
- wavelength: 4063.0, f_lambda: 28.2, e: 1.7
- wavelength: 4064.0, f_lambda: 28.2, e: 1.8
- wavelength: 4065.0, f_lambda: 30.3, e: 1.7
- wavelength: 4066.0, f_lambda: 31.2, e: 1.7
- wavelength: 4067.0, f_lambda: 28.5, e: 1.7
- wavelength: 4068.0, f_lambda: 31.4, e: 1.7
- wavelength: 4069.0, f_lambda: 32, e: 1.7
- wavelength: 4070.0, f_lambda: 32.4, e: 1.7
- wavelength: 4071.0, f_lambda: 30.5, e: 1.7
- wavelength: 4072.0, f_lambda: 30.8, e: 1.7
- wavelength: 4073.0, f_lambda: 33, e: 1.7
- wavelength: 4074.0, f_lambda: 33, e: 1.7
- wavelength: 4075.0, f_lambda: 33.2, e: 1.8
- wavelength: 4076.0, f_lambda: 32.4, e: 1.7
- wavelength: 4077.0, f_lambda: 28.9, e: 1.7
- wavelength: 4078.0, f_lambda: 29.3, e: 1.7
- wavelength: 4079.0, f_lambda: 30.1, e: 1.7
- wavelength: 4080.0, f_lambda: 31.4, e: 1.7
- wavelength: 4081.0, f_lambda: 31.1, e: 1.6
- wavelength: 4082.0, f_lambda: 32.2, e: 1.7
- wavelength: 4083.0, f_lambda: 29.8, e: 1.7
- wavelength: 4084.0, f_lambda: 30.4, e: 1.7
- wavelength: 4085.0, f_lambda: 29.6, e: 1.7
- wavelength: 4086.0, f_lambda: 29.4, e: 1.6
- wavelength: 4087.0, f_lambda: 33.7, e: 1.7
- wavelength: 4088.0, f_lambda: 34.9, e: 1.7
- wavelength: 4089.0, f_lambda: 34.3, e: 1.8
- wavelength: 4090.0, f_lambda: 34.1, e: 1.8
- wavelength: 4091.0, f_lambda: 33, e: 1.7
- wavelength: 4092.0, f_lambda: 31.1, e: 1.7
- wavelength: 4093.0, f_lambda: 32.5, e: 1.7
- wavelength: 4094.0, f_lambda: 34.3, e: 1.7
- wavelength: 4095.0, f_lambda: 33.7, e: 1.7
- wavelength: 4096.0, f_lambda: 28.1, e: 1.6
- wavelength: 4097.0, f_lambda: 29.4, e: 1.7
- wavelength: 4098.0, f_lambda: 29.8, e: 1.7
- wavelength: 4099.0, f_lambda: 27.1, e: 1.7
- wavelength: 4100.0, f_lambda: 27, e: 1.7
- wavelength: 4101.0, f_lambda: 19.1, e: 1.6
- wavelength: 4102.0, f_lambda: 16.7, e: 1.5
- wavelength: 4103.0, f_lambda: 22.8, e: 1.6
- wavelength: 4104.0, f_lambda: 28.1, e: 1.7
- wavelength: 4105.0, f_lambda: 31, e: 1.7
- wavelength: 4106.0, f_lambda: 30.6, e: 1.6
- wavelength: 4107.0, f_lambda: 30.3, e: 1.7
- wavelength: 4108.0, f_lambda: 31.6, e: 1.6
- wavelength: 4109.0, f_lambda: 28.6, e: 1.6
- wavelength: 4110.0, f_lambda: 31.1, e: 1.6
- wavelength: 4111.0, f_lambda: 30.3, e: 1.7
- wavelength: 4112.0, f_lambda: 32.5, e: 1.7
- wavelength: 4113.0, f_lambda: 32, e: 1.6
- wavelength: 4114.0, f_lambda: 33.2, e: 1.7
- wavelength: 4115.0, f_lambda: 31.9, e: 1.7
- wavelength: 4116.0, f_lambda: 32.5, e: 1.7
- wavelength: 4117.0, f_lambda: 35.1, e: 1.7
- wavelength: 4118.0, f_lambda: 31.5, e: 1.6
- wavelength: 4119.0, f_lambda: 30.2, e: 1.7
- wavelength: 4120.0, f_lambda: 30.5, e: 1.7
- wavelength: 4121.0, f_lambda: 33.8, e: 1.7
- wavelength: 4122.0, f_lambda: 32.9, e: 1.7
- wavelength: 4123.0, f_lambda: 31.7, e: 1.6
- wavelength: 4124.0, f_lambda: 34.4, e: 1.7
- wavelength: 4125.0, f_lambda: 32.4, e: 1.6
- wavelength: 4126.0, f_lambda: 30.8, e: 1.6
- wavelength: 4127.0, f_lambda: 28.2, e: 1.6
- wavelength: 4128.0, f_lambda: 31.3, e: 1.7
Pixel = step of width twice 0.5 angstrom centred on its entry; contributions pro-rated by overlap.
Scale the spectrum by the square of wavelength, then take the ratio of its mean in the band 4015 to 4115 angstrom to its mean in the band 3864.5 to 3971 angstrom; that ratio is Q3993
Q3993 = 1.4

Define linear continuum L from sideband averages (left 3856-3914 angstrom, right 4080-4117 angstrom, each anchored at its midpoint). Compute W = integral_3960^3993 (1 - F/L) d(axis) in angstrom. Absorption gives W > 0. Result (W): 5.3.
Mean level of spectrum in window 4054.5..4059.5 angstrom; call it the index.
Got 31.1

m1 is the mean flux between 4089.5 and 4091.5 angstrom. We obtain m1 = 33.5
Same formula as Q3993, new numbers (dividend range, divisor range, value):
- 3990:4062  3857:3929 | 1.31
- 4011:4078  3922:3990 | 1.53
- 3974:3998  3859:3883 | 1.16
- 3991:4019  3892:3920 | 1.20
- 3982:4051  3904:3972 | 1.52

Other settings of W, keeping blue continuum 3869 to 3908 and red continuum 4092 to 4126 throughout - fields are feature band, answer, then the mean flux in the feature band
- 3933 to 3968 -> 7.6 angstrom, 21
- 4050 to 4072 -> -1.6 angstrom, 31.3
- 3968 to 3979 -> 3.6 angstrom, 18.4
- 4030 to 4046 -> -1.4 angstrom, 31.3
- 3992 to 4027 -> -4.1 angstrom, 31.4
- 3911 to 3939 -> 7.0 angstrom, 19.7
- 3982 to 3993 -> -1.3 angstrom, 30.8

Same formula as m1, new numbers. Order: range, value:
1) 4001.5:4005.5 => 31.7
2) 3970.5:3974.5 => 17.7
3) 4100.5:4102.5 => 17.9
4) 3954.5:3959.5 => 28.5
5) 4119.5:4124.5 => 32.7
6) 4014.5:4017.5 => 31.5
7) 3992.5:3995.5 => 31.1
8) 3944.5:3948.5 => 25.4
